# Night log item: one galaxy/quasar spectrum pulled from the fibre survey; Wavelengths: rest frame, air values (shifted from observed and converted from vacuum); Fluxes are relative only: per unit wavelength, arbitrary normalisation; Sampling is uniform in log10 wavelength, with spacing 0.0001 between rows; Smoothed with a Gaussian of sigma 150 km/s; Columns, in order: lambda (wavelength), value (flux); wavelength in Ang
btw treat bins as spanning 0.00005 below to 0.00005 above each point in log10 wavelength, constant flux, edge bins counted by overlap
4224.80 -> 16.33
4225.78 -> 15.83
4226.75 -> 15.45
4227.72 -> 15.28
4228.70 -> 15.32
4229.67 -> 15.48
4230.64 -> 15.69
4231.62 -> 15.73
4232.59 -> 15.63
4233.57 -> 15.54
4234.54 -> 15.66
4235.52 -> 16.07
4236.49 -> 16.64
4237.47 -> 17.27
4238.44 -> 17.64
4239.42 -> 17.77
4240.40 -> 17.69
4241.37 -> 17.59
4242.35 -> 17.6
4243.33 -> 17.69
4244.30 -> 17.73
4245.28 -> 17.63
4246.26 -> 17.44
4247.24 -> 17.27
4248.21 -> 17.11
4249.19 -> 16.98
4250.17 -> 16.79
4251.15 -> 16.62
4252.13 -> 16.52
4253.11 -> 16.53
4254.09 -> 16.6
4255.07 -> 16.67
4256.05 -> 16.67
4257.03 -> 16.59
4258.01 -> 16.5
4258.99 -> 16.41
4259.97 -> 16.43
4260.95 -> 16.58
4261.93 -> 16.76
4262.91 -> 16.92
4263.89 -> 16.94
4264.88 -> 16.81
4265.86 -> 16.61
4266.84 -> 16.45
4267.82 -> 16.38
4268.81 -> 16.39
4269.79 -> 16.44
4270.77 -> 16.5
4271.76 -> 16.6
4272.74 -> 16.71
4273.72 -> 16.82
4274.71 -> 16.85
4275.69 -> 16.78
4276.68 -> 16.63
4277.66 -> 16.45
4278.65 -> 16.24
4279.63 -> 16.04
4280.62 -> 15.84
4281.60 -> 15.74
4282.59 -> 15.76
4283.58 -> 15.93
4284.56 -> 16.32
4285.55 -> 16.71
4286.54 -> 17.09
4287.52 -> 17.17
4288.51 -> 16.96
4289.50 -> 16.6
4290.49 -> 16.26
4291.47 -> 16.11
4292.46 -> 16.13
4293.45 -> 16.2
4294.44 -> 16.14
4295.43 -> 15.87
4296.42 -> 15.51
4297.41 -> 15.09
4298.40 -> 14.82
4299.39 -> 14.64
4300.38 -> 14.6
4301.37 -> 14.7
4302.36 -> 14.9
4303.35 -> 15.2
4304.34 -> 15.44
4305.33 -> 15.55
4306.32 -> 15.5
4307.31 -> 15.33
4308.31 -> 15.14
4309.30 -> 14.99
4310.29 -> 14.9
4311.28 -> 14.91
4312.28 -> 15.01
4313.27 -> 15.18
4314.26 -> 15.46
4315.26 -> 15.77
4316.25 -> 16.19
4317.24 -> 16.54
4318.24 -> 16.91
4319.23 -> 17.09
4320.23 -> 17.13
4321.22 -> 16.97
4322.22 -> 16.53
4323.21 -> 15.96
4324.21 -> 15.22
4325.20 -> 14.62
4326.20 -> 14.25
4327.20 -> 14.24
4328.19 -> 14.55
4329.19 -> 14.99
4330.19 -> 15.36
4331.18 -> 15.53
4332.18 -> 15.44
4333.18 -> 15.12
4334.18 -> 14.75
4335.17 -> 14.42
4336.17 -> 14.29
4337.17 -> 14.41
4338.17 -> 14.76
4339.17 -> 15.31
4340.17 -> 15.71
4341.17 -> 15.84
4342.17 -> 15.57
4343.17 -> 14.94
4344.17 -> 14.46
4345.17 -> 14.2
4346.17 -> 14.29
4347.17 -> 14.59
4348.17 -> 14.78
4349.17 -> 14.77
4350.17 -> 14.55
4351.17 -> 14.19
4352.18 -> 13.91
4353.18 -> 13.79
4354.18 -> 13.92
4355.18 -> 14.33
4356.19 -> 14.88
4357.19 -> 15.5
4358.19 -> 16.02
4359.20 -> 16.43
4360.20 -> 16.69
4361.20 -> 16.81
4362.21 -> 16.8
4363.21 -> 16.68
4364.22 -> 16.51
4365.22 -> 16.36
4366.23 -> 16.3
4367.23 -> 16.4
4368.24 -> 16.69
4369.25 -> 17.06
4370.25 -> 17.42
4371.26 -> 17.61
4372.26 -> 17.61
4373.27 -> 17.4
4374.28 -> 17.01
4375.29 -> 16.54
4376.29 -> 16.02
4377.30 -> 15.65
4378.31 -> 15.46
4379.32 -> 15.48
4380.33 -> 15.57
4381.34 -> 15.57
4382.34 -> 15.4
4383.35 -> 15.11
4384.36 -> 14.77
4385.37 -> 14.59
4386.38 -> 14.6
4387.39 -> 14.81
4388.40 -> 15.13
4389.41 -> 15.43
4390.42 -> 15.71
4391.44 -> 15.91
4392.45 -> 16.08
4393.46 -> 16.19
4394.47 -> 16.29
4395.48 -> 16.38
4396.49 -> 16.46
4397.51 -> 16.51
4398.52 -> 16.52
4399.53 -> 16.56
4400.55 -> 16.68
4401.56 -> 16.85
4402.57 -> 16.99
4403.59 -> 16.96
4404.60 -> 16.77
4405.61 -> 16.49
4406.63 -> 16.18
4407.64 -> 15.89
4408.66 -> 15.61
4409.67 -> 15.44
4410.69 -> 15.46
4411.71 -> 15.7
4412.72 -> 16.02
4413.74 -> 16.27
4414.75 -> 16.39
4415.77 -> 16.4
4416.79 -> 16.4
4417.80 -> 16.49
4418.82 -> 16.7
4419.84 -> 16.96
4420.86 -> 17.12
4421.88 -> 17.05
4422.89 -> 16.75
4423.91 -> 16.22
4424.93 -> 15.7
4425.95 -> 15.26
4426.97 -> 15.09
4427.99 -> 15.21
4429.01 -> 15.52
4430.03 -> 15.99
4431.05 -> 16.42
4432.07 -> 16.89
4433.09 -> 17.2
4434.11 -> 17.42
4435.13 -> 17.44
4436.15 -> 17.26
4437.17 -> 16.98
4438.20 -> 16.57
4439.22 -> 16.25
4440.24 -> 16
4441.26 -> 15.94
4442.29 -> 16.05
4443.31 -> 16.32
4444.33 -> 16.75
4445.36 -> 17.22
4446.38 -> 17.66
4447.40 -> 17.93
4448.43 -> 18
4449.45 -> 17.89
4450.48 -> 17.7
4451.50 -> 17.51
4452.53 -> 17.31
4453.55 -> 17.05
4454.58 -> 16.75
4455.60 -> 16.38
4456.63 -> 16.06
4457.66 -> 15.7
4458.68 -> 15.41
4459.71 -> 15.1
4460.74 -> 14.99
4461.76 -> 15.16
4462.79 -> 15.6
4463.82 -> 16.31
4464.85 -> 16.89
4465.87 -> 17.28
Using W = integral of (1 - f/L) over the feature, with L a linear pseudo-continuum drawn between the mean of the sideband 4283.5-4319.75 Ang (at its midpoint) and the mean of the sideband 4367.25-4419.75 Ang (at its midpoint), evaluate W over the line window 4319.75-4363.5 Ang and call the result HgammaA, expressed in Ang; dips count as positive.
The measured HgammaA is 2.1 Ang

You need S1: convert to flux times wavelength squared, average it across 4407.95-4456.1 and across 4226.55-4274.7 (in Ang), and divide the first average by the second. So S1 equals 1.08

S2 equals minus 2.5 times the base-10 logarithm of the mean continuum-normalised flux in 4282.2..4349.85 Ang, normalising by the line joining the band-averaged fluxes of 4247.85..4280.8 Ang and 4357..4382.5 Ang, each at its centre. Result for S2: 0.07 mag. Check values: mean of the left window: 16.6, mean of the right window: 16.5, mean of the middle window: 15.5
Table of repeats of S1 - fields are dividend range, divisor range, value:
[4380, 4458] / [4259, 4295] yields 1.06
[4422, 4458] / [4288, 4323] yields 1.13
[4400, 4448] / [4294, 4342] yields 1.12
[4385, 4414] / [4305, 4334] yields 1.07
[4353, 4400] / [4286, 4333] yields 1.06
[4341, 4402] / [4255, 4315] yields 1.02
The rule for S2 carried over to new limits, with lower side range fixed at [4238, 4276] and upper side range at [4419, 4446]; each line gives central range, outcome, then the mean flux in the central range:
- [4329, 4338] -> 0.12 mag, 14.9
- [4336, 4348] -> 0.12 mag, 14.9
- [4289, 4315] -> 0.09 mag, 15.4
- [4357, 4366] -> 0.01 mag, 16.4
